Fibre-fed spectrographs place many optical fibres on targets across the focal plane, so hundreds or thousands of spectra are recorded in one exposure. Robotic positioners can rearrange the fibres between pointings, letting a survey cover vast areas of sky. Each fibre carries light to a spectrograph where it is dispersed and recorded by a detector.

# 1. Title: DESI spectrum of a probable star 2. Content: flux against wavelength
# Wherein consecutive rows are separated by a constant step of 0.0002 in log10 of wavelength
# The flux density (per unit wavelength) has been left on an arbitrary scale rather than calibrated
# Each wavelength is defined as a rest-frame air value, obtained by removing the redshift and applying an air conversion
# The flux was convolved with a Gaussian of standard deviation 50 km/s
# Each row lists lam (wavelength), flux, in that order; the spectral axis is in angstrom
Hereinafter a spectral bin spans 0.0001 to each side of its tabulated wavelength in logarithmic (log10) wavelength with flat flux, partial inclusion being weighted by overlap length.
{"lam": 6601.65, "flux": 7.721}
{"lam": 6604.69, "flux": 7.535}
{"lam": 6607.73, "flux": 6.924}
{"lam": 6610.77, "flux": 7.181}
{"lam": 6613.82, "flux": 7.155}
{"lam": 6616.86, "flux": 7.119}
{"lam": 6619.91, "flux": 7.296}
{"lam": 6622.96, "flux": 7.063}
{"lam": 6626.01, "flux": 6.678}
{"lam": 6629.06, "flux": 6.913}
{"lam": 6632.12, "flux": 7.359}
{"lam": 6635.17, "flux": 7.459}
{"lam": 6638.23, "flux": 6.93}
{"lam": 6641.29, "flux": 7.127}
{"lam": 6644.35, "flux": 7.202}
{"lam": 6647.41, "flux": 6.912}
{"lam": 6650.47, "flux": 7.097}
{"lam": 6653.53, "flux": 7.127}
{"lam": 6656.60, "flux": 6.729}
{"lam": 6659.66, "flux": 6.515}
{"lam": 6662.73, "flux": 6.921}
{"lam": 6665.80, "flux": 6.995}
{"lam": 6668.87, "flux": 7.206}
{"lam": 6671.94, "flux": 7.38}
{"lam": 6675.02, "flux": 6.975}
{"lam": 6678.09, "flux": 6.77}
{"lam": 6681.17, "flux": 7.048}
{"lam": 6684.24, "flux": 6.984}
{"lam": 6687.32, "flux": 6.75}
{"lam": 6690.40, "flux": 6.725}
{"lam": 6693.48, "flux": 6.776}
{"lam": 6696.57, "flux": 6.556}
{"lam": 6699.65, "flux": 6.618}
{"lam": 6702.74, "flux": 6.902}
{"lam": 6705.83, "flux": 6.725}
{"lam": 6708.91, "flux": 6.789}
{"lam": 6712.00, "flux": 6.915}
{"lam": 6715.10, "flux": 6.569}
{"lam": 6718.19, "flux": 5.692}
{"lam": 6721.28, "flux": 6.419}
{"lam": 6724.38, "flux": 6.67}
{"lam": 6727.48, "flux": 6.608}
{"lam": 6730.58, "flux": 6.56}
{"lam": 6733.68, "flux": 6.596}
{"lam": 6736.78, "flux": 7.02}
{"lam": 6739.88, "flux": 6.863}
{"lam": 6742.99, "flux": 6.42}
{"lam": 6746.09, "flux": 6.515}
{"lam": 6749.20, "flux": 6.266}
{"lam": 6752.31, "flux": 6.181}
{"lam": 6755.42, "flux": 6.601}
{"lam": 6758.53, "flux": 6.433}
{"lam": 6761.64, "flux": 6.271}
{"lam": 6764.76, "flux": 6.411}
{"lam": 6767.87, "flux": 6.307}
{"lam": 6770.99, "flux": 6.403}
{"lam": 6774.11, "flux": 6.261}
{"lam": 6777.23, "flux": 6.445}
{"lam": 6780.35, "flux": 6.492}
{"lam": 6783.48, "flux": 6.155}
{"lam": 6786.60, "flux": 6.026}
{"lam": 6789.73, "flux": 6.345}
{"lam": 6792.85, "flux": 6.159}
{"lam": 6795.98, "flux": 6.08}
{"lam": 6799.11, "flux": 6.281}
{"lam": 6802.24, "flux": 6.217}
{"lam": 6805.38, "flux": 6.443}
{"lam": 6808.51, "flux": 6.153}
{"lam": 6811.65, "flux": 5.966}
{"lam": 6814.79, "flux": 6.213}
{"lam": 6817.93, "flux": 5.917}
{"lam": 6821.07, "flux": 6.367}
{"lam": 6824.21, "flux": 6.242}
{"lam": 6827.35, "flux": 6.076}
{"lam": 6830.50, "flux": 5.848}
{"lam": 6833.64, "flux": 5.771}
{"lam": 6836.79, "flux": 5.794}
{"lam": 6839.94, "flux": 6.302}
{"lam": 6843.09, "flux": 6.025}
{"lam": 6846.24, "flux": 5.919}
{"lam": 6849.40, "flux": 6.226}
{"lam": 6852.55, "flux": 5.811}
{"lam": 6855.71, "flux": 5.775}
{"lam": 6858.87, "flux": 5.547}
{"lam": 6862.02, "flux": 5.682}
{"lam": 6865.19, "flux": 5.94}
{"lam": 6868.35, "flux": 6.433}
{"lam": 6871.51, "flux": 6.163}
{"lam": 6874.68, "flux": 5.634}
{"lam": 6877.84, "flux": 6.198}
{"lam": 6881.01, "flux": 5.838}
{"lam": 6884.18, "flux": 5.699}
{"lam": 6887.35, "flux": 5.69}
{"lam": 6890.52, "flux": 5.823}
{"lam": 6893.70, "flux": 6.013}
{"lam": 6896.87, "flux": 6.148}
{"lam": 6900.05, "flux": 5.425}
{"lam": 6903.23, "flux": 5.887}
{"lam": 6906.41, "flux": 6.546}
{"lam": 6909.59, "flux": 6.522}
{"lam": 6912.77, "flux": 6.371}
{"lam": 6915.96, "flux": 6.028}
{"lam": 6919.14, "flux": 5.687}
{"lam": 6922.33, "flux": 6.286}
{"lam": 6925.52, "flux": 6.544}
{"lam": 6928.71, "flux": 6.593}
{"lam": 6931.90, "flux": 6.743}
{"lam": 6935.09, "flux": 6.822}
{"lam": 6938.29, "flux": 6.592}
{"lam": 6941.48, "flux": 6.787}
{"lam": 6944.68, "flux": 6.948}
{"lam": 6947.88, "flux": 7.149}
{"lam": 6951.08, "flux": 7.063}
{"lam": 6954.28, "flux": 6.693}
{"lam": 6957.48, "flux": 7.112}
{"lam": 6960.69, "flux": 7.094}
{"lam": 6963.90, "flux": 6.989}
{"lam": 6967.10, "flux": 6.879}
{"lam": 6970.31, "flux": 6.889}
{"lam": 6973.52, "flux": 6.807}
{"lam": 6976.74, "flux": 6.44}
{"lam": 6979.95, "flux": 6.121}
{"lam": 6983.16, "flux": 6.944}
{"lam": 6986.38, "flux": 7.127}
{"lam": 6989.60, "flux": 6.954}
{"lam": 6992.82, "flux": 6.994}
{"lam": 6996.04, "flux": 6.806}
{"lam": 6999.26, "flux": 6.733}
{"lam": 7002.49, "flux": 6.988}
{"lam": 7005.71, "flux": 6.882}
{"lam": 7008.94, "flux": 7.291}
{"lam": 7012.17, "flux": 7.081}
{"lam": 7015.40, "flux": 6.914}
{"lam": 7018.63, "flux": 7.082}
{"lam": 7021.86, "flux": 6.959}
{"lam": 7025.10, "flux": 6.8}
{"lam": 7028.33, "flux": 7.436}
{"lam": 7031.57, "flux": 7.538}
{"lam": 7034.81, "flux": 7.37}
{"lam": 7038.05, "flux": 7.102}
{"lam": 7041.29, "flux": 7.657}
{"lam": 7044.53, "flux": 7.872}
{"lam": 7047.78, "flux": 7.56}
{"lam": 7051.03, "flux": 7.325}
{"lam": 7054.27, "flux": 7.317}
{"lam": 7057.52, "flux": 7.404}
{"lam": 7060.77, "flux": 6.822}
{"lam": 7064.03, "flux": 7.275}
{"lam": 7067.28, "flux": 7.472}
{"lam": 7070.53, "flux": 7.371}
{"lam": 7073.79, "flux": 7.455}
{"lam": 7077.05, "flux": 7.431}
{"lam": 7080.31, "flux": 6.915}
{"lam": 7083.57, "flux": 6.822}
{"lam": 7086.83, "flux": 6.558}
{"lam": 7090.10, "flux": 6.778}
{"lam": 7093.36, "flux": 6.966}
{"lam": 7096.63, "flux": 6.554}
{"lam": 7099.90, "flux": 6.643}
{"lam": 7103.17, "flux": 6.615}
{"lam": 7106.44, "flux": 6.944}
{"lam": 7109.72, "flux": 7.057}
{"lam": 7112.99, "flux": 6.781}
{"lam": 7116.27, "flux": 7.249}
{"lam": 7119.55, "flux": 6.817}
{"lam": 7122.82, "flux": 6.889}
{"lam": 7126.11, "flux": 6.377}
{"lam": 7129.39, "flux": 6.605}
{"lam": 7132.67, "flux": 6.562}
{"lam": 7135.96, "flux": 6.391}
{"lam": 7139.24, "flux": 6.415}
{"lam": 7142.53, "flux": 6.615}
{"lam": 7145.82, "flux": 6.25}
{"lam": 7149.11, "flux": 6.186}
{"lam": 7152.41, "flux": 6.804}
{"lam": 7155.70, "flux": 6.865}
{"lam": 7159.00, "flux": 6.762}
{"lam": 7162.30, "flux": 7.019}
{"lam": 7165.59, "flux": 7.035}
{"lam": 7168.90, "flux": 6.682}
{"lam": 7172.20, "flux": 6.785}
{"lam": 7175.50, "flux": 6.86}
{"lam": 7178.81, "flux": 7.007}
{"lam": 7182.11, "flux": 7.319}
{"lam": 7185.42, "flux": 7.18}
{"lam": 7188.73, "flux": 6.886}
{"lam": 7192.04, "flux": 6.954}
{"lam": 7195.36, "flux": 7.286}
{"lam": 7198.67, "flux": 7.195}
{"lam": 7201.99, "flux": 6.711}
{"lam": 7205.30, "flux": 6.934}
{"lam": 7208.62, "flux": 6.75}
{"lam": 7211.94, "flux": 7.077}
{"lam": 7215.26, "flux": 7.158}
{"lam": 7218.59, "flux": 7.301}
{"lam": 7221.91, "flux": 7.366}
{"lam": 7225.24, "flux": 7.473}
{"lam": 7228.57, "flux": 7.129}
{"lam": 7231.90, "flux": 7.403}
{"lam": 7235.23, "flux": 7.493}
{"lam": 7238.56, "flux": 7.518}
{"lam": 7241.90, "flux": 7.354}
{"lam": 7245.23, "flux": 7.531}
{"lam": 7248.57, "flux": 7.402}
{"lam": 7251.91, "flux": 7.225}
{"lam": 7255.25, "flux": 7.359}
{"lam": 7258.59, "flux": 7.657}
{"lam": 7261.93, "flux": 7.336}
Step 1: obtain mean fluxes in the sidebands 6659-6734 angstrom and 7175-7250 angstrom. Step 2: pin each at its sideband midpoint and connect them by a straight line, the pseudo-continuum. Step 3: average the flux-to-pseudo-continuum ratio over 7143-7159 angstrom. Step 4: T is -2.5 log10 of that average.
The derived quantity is 0.09 mag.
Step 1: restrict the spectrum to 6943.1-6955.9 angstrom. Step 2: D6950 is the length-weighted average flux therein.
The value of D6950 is 6.97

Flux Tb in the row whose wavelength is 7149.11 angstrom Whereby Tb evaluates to 6.186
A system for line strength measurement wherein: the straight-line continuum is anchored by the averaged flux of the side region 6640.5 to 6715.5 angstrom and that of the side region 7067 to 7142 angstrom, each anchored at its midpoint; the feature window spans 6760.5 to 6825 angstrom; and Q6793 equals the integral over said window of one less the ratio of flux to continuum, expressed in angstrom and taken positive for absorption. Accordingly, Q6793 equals 5.95 angstrom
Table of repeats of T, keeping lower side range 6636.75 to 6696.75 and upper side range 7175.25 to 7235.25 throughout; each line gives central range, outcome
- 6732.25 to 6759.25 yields 0.07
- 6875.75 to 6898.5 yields 0.19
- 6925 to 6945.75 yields 0.05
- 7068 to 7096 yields 0.01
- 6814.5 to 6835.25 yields 0.16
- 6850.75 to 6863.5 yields 0.22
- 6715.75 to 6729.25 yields 0.10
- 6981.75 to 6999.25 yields 0.02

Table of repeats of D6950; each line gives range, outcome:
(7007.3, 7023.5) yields 7.06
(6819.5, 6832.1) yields 6.14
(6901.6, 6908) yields 6.21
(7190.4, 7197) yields 7.11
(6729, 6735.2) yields 6.58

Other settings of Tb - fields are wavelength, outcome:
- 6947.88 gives 7.149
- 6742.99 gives 6.42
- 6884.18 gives 5.699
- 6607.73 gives 6.924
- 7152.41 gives 6.804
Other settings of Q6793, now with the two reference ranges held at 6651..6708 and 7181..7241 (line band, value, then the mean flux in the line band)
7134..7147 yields 1.3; 6.43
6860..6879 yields 2.7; 6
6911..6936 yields 2.3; 6.37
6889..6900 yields 1.7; 5.91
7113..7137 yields 1.4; 6.71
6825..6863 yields 5.8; 5.91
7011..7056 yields -1.4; 7.29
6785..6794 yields 1.0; 6.18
